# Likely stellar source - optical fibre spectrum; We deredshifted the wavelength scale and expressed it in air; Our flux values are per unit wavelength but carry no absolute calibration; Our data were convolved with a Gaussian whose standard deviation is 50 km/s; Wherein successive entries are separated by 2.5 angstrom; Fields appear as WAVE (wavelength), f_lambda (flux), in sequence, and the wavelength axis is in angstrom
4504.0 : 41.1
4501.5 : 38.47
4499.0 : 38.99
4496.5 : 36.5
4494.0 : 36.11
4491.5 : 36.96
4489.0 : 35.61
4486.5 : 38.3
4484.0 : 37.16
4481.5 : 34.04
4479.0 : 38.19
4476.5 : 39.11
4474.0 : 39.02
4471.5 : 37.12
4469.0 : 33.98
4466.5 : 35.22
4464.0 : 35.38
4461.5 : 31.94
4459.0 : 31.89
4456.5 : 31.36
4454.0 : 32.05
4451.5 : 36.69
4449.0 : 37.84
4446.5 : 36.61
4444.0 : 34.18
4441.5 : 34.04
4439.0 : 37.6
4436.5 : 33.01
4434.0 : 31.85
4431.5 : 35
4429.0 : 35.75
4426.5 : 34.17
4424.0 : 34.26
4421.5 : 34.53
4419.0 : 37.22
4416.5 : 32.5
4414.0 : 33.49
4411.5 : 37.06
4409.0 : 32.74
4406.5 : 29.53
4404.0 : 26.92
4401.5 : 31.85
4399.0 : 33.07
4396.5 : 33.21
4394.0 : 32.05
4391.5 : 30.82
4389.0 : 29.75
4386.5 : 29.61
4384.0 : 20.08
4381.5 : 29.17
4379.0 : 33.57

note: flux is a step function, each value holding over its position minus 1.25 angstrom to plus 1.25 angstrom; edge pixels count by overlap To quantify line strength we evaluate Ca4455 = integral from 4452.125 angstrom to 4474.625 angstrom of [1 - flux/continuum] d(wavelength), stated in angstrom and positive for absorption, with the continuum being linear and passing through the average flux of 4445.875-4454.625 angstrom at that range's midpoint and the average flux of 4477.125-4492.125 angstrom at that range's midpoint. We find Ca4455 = 1.3 angstrom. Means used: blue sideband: 36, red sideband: 36.8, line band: 34.2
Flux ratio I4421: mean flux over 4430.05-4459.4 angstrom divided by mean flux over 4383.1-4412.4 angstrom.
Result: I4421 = 1.12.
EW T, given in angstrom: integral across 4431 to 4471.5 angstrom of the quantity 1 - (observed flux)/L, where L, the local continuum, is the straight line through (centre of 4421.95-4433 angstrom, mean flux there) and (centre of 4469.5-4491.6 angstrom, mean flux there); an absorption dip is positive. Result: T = 1.6 angstrom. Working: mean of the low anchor 34.7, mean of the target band 34.4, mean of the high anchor 37.2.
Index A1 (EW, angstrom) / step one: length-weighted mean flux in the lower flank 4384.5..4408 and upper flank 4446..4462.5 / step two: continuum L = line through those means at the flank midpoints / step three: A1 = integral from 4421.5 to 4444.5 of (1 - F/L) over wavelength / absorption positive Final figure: -1.25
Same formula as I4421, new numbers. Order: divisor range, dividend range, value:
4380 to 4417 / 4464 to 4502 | 1.20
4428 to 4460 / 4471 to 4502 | 1.08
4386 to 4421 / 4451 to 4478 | 1.08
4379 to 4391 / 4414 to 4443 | 1.23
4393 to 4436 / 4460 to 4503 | 1.10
